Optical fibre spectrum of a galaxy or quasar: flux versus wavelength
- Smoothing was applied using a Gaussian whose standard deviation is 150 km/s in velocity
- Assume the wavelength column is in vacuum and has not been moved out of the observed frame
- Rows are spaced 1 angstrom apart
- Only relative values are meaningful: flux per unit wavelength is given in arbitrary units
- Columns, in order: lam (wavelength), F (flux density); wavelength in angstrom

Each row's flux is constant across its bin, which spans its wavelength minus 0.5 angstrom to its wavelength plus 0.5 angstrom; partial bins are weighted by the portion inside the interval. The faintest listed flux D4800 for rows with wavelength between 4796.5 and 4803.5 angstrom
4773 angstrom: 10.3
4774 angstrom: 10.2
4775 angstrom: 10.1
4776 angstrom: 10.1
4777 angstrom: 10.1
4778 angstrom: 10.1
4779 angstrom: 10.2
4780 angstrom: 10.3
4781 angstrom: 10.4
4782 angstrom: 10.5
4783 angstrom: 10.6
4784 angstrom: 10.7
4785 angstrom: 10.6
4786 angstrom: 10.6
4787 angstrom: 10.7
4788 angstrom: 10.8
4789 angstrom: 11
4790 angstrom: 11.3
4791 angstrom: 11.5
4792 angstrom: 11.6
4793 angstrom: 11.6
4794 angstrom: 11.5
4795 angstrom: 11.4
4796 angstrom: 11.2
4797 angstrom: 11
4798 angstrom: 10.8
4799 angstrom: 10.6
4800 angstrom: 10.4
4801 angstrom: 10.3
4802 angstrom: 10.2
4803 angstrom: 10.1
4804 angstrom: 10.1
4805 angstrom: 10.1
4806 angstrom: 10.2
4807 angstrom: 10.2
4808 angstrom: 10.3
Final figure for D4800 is 10.1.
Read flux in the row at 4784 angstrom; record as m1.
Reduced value 10.7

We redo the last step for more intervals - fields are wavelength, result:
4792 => 11.6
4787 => 10.7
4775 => 10.1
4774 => 10.2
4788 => 10.8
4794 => 11.5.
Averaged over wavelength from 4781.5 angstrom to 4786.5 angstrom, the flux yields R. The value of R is 10.6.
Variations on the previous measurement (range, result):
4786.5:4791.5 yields 11.1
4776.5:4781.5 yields 10.2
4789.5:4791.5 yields 11.4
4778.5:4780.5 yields 10.2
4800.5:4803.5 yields 10.2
